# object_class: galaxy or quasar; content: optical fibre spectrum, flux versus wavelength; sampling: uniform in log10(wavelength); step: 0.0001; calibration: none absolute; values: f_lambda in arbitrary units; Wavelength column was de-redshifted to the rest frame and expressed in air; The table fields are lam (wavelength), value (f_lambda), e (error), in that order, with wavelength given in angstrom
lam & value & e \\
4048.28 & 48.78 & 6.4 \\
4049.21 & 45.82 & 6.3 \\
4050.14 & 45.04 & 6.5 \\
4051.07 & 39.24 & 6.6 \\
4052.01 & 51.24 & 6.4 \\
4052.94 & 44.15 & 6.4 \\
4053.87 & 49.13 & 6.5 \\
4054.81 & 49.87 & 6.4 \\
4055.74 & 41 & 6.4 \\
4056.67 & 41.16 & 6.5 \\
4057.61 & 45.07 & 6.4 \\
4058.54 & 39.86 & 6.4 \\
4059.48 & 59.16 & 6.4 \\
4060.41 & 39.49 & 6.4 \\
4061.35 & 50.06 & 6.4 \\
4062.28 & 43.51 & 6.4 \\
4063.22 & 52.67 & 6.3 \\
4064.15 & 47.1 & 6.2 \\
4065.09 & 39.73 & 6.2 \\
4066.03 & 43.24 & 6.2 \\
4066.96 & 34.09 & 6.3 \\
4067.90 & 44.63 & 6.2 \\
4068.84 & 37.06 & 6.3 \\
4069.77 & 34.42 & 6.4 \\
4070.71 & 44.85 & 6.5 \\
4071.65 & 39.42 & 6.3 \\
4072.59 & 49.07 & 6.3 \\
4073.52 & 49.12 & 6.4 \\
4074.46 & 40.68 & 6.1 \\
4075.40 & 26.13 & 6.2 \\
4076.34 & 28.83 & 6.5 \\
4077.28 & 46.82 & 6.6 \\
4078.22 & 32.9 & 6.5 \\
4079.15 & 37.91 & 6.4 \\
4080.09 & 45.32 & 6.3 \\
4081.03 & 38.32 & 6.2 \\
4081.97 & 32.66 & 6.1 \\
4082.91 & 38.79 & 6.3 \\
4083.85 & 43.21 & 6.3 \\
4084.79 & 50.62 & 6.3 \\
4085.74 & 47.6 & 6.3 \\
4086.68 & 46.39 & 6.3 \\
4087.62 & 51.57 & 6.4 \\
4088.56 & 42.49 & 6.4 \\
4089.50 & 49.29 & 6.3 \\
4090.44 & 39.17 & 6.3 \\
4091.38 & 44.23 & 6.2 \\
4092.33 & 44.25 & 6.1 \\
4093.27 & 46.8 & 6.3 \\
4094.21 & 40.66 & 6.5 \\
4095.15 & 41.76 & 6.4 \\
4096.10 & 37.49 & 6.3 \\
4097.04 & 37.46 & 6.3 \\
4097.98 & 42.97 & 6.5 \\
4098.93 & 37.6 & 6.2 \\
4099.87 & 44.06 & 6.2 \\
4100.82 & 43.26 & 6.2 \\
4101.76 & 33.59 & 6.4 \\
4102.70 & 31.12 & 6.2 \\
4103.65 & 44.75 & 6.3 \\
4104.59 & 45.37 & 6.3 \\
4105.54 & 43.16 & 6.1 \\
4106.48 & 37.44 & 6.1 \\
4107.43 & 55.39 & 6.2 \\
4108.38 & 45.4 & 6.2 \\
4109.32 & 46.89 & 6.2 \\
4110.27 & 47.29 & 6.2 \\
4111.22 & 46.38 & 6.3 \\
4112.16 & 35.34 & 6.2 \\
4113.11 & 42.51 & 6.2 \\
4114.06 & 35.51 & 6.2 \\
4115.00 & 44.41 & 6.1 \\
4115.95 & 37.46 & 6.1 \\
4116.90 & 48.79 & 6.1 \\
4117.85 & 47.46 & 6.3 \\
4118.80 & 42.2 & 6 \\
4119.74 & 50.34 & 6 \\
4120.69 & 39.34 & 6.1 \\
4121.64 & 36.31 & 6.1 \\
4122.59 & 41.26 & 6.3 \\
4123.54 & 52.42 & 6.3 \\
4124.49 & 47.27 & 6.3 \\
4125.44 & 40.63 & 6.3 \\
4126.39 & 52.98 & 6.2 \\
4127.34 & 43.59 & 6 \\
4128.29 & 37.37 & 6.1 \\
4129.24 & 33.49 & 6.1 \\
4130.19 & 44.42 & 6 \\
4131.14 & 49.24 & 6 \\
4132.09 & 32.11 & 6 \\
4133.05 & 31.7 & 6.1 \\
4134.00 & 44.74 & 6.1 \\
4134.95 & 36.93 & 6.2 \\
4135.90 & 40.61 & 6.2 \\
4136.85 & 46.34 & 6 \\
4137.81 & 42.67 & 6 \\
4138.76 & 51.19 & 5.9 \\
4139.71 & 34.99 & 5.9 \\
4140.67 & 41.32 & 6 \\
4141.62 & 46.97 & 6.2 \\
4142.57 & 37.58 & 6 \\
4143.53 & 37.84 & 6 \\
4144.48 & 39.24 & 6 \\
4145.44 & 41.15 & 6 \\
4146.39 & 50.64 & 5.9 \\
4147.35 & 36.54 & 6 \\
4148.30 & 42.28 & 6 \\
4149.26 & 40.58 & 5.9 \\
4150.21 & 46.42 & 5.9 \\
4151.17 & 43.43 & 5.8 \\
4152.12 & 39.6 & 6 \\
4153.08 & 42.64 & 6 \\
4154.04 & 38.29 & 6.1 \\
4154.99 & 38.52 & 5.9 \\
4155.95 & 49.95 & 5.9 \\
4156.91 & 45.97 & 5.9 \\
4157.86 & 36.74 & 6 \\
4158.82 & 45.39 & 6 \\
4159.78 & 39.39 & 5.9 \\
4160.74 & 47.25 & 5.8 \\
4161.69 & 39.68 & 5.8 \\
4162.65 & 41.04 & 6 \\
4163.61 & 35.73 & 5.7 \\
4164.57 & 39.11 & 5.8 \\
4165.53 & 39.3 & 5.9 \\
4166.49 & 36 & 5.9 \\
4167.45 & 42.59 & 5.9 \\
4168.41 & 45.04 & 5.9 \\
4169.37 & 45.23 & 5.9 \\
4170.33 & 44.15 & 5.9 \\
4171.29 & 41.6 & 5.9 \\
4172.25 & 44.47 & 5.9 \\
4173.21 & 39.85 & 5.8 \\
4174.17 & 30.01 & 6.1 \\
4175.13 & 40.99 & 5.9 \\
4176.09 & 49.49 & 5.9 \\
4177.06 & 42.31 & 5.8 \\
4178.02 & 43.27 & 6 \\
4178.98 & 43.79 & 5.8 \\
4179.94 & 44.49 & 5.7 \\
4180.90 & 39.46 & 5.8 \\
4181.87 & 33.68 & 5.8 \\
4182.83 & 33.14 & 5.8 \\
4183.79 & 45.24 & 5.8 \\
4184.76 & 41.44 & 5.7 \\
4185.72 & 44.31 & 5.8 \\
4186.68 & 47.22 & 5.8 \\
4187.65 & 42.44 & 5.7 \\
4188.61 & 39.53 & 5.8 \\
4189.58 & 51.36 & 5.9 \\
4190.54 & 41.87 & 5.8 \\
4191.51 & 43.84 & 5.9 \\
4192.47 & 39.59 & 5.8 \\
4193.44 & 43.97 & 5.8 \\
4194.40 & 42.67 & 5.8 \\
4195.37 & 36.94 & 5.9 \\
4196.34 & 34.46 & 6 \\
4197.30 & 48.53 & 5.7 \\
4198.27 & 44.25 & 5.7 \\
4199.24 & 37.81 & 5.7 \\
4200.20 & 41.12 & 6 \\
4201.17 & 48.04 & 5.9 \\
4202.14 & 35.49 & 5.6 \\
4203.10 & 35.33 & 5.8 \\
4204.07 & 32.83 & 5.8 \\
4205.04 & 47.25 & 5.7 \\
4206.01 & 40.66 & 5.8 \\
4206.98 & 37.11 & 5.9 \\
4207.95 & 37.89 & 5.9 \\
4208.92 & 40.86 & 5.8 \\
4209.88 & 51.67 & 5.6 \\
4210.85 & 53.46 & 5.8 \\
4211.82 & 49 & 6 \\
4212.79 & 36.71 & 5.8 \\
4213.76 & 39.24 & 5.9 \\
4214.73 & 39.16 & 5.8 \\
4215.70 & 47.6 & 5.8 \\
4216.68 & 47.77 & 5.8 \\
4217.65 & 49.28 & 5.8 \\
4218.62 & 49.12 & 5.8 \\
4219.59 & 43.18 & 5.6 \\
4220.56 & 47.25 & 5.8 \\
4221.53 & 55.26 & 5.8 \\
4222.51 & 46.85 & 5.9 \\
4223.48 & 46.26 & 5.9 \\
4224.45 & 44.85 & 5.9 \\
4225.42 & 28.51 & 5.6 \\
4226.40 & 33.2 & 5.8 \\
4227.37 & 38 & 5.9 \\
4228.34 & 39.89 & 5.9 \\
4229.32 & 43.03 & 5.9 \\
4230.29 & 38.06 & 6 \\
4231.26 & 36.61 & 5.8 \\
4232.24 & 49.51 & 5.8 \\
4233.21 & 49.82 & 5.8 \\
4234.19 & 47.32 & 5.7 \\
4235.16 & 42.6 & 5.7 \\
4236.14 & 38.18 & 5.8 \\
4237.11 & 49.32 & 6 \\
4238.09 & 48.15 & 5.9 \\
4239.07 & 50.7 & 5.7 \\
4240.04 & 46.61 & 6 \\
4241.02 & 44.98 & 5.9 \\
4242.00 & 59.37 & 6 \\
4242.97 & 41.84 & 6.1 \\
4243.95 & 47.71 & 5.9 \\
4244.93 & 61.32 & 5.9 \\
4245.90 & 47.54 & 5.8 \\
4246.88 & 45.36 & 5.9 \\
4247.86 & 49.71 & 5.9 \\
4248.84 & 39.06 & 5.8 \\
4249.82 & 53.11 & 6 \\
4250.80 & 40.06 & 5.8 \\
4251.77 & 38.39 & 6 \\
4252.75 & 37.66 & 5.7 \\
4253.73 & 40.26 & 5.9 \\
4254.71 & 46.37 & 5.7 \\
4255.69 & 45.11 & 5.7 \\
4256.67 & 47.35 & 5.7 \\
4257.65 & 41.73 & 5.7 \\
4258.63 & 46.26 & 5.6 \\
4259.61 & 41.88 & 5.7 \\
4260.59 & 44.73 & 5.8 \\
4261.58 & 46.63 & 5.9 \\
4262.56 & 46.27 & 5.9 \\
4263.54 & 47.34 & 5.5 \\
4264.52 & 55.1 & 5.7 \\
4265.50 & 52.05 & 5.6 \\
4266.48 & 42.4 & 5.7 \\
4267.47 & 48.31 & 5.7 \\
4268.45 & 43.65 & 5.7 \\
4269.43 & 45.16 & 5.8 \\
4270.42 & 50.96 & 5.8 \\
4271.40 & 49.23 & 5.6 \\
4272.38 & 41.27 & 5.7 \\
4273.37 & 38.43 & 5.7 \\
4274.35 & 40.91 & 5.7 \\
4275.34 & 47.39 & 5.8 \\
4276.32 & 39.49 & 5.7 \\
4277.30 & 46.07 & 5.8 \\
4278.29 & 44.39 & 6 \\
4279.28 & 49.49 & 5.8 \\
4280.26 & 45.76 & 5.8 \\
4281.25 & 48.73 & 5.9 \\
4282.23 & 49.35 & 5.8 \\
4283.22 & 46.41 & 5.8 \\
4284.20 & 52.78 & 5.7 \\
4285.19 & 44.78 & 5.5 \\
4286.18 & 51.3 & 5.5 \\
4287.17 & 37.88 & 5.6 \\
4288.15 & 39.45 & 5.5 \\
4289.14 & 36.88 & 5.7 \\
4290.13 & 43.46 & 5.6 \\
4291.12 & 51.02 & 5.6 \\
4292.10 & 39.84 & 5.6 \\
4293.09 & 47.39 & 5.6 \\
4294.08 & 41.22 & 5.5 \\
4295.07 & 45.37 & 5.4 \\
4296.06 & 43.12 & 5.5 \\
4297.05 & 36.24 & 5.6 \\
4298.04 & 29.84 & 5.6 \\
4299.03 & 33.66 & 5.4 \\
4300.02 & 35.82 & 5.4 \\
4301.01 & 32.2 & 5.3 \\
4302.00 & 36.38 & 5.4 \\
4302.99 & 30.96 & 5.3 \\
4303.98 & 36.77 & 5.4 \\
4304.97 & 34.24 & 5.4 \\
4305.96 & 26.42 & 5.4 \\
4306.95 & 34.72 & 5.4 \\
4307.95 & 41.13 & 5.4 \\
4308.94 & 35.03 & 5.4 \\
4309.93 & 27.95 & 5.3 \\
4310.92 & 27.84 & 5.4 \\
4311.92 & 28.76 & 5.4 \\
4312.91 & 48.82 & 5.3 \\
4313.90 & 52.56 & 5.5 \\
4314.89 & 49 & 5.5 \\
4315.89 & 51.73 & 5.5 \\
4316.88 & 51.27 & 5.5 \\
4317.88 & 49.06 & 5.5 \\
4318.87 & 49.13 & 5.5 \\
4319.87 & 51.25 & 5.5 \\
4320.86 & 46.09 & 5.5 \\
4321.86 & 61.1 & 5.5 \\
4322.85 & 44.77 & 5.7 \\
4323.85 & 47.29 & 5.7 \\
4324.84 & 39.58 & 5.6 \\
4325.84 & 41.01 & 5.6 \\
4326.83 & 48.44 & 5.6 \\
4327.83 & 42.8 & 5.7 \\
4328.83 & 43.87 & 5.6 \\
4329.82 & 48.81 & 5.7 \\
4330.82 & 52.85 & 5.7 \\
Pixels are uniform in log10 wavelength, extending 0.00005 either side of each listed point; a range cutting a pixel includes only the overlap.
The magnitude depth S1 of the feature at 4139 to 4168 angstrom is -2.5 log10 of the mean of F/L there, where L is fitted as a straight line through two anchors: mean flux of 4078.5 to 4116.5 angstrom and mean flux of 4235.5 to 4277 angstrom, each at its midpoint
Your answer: 0.059 mag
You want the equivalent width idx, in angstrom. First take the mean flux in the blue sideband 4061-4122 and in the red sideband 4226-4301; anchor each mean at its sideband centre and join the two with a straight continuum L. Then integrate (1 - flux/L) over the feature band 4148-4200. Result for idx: 1.83 angstrom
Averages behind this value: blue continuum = 42.2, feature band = 41.8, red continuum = 44.5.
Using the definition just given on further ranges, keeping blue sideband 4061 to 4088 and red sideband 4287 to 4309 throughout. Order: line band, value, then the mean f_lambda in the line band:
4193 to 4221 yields -2.3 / 42.7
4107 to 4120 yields -1.1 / 44.6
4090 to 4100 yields 0.0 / 41.4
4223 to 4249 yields -3.9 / 44.8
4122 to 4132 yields -0.7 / 43.7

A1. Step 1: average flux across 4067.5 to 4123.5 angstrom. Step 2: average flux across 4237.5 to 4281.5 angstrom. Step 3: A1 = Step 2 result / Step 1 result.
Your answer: 1.1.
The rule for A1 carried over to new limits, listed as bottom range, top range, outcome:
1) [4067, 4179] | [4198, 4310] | 1.03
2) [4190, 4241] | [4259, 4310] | 0.98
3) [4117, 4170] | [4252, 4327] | 1.03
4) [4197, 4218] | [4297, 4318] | 0.88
